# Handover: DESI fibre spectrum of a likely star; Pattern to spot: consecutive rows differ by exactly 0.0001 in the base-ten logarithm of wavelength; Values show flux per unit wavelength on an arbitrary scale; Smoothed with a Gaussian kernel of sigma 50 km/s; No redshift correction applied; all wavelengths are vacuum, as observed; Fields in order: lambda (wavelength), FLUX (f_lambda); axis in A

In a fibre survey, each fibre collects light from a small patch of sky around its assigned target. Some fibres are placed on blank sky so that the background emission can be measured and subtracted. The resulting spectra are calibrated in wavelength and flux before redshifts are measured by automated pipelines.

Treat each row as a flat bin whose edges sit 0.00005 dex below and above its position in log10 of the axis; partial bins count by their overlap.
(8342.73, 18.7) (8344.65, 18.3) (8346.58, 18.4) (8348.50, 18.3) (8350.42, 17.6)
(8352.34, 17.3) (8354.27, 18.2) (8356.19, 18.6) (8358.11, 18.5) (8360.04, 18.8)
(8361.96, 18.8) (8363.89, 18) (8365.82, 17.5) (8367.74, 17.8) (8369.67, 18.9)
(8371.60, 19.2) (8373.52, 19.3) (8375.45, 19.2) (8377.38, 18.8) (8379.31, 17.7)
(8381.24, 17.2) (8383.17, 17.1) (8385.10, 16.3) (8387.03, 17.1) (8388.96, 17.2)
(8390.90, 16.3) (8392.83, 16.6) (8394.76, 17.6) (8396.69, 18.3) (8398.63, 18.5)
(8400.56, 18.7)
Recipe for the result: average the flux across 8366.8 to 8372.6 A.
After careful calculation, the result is 18.6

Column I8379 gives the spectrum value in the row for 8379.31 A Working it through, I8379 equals 17.7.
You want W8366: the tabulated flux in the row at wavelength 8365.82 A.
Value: 17.5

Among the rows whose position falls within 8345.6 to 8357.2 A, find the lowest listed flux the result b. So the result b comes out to 17.3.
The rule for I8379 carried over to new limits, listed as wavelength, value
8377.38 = 18.8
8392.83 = 16.6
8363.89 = 18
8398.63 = 18.5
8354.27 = 18.2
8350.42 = 17.6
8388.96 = 17.2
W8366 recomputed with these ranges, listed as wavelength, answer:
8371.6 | 19.2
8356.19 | 18.6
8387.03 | 17.1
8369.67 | 18.9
